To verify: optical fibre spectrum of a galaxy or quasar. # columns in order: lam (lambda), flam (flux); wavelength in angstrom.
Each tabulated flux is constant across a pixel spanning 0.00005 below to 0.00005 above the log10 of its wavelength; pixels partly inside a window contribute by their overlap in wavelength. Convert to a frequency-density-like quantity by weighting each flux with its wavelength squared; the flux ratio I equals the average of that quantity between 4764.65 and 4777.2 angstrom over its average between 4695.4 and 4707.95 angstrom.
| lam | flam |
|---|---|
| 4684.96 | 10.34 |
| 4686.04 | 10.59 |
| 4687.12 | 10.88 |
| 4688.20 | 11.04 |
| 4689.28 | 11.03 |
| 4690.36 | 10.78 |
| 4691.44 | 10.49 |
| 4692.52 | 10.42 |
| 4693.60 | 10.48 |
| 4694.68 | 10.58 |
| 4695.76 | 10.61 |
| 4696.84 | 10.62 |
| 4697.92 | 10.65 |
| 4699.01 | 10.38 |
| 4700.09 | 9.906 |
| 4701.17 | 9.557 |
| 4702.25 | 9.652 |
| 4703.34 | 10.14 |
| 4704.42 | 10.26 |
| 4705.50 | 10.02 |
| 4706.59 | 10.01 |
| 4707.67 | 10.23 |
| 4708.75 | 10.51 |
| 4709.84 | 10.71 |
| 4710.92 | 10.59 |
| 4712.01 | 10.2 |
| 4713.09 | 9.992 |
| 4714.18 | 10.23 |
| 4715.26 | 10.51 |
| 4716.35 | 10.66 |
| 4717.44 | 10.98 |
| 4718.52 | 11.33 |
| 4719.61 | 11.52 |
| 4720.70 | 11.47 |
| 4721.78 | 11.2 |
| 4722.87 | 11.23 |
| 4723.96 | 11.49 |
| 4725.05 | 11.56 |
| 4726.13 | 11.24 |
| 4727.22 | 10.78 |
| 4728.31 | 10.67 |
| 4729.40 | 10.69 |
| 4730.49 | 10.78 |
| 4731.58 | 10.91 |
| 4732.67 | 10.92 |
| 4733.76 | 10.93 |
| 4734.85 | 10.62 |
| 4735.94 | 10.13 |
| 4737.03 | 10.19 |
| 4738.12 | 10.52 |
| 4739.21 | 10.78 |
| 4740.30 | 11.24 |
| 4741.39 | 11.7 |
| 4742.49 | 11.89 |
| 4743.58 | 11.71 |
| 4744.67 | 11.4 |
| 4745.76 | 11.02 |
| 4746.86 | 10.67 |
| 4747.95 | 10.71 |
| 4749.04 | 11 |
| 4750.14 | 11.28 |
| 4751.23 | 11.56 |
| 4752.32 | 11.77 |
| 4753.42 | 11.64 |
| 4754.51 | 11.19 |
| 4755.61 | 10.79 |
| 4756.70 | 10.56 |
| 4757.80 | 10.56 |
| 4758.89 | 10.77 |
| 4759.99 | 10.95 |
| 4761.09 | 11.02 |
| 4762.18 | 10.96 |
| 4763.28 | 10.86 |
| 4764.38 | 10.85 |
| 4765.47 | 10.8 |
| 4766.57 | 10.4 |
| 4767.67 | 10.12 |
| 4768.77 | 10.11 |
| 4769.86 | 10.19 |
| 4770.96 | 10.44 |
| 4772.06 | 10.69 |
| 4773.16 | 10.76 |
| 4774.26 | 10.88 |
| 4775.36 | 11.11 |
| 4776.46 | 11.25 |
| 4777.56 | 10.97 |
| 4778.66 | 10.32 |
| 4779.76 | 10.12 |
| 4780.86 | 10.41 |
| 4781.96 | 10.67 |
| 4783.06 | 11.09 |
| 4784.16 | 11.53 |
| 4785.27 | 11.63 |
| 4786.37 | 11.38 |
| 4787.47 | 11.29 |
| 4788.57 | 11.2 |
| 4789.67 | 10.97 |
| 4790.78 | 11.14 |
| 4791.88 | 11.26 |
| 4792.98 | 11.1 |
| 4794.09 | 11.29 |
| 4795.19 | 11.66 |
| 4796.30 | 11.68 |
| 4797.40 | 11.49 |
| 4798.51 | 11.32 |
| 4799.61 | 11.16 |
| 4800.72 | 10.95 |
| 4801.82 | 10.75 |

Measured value 1.08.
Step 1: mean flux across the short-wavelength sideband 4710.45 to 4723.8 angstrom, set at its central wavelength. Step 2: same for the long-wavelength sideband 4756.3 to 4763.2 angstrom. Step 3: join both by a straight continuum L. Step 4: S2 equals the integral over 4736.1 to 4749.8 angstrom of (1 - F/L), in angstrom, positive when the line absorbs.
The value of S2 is -0.3 angstrom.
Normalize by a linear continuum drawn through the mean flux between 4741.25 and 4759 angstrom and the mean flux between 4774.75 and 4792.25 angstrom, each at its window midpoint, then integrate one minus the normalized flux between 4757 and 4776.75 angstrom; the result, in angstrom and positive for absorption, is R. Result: 0.72 angstrom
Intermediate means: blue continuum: 11.2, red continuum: 11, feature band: 10.7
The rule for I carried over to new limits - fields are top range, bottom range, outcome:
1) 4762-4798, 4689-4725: 1.07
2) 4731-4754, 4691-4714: 1.10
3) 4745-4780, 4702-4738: 1.03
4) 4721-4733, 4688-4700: 1.06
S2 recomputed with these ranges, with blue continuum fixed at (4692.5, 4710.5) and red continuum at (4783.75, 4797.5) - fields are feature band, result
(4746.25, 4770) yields 0.2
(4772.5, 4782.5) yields 0.4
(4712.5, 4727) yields -0.7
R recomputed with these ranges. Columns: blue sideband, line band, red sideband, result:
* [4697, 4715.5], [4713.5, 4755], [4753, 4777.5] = -2.3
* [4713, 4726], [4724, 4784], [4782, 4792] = 1.5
